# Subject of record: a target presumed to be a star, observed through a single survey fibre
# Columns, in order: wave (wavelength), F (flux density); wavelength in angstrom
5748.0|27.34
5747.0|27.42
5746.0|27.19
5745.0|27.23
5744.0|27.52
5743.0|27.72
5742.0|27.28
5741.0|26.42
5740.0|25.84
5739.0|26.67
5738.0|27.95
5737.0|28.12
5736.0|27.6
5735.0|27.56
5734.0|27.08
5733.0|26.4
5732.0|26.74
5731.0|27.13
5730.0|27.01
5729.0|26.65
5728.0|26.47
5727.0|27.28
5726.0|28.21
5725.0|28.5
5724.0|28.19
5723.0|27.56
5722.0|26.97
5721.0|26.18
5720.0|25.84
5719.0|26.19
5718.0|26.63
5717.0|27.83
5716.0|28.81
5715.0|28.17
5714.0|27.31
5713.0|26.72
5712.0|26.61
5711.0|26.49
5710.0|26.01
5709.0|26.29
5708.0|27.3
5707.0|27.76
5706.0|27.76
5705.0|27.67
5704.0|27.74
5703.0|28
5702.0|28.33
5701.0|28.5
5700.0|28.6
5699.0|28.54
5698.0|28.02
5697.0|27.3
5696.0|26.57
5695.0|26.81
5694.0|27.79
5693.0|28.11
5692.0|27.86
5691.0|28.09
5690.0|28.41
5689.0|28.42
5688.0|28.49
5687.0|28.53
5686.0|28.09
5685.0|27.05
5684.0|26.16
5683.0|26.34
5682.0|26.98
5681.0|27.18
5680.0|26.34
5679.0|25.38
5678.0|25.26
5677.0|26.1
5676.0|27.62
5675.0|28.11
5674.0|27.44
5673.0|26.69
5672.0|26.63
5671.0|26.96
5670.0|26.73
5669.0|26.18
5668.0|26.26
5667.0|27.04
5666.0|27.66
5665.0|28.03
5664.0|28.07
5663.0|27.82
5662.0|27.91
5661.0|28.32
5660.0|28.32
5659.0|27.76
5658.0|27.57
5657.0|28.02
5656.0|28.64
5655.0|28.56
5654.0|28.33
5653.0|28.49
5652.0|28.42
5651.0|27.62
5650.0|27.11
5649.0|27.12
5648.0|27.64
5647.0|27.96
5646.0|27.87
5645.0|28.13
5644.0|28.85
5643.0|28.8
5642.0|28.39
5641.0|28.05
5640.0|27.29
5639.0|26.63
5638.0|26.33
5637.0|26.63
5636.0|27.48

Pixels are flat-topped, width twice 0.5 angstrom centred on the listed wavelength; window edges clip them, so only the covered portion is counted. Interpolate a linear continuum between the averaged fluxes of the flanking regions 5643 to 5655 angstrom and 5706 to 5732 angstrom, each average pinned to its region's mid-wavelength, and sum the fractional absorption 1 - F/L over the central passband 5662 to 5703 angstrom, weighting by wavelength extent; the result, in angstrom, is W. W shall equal 0.3 angstrom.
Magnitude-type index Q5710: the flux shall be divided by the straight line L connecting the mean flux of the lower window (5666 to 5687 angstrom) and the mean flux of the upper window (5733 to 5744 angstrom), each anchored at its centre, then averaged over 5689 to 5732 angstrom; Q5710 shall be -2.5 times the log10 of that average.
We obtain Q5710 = -0.02 mag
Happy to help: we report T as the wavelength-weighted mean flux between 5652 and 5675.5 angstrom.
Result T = 27.6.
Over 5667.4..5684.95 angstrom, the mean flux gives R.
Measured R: 26.6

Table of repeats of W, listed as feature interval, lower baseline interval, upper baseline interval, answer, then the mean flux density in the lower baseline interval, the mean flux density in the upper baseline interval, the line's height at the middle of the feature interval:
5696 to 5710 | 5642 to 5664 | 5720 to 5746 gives -0.1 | 28.1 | 27.2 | 27.5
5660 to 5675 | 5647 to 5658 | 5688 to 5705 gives 0.3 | 28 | 28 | 28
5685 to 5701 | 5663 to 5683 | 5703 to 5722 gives -0.6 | 26.9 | 27.1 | 27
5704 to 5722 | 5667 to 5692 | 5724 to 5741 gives 0.1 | 27.1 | 27.2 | 27.2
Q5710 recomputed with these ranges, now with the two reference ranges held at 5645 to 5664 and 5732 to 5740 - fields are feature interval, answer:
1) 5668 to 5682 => 0.04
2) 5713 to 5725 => 0.00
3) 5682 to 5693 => 0.00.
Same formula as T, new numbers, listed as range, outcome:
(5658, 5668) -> 27.8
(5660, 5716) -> 27.4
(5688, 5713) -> 27.6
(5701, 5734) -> 27.2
